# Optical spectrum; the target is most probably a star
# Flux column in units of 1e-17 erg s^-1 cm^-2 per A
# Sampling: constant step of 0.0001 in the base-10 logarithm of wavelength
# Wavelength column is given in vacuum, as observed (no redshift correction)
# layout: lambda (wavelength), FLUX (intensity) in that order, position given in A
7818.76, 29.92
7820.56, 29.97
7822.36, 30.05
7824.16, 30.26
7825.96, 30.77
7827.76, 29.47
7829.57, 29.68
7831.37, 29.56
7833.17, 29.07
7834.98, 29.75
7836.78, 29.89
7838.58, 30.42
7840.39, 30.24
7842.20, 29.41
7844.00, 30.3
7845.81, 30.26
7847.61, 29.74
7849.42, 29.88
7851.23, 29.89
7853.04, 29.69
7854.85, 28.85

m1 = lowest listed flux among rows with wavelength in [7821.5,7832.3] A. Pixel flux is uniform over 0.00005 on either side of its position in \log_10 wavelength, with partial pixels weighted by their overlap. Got 29.47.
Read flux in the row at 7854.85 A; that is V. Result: 28.85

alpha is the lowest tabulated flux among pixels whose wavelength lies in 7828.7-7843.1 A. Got 29.07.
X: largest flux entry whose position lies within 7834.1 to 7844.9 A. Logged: 30.42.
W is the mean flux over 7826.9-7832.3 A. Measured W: 29.6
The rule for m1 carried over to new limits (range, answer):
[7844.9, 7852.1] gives 29.74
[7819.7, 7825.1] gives 29.97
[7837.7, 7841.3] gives 30.24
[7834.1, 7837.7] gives 29.75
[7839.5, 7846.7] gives 29.41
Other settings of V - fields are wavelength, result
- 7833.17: 29.07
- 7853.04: 29.69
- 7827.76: 29.47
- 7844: 30.3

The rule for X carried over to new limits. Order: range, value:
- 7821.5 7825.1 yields 30.26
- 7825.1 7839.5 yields 30.77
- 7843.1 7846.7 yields 30.3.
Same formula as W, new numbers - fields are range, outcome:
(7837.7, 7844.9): 30.1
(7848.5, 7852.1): 29.8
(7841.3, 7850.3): 29.9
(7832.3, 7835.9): 29.4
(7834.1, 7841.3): 30.1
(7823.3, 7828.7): 30.1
